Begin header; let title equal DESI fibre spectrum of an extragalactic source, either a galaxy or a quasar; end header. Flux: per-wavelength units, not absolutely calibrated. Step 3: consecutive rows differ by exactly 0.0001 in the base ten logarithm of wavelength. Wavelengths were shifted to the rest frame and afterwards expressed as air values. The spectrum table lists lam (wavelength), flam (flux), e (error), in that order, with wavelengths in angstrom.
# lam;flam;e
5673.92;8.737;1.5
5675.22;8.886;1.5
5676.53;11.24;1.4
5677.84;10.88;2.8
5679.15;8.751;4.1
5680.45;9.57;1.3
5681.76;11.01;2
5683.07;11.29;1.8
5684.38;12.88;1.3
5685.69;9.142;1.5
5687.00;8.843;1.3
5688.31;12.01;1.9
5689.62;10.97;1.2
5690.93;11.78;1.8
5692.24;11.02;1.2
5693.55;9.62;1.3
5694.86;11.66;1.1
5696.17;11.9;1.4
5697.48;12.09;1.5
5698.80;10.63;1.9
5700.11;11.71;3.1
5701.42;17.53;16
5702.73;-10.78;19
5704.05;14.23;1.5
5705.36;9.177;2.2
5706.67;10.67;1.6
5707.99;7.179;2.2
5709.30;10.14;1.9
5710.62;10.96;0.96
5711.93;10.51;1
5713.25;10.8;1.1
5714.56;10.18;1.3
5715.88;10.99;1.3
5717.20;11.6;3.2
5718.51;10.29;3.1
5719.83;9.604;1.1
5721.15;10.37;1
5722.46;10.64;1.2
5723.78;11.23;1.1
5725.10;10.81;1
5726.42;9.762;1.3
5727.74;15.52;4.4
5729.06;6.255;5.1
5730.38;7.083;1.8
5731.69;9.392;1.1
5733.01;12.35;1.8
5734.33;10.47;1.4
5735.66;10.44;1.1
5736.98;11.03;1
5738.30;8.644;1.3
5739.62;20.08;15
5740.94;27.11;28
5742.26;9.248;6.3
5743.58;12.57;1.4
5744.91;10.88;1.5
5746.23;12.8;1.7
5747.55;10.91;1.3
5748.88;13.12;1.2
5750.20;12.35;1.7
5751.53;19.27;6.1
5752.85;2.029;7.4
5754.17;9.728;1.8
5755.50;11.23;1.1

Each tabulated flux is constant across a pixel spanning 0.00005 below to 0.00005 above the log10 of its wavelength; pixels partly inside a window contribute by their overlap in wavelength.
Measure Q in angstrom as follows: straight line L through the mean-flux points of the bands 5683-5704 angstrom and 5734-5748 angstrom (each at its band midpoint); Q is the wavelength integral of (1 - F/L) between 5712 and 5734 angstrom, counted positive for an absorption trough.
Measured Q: 3.0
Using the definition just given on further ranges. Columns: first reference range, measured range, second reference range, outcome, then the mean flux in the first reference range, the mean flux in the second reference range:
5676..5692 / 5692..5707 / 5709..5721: 1.0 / 10.7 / 10.6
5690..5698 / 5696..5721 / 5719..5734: 2.1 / 11.3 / 10.3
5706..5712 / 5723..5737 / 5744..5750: 0.8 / 9.83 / 12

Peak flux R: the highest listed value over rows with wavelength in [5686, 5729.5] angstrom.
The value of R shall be 17.53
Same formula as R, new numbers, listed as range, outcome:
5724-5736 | 15.52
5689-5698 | 12.09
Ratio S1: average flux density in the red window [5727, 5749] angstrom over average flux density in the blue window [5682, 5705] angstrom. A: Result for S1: 1.18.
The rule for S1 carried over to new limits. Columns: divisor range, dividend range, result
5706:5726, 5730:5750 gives 1.20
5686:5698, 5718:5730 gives 0.94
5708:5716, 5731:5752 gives 1.27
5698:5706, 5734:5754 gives 1.44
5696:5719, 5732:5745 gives 1.33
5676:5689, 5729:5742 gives 1.18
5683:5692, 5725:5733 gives 0.91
